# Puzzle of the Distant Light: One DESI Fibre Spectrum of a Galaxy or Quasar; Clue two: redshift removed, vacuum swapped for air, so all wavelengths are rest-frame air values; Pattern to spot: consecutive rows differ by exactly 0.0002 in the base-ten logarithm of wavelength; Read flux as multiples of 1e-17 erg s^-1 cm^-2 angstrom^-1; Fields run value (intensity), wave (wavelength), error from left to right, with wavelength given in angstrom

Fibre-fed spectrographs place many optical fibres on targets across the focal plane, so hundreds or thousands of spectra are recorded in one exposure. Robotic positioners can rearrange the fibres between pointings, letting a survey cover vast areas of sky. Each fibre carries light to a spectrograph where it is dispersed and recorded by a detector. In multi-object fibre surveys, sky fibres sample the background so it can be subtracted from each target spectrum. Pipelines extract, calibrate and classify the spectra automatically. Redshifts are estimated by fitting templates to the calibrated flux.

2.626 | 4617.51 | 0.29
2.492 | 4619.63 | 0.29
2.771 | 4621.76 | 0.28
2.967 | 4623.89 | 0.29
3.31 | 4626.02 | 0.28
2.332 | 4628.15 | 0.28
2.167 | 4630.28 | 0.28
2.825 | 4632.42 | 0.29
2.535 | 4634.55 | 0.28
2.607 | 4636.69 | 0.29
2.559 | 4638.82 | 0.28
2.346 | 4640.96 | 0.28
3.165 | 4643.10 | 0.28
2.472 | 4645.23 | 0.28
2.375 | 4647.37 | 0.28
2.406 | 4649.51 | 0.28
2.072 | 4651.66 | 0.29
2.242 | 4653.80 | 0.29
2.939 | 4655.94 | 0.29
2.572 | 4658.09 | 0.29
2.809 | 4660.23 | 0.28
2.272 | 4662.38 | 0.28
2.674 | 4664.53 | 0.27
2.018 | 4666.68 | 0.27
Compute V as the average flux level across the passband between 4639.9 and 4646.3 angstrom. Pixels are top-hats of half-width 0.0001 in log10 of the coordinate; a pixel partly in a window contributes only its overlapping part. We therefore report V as 2.66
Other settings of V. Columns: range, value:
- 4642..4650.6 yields 2.6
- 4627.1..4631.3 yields 2.25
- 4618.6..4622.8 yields 2.63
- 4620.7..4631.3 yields 2.71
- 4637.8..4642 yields 2.45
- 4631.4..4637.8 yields 2.66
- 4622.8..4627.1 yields 3.13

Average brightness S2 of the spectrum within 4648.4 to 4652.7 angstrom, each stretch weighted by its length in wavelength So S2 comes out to 2.24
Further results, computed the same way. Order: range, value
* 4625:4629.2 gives 2.82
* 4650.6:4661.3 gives 2.53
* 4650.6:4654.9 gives 2.17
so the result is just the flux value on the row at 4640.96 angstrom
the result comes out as 2.346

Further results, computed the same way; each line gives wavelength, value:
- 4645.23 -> 2.472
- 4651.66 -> 2.072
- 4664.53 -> 2.674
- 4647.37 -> 2.375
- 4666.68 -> 2.018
